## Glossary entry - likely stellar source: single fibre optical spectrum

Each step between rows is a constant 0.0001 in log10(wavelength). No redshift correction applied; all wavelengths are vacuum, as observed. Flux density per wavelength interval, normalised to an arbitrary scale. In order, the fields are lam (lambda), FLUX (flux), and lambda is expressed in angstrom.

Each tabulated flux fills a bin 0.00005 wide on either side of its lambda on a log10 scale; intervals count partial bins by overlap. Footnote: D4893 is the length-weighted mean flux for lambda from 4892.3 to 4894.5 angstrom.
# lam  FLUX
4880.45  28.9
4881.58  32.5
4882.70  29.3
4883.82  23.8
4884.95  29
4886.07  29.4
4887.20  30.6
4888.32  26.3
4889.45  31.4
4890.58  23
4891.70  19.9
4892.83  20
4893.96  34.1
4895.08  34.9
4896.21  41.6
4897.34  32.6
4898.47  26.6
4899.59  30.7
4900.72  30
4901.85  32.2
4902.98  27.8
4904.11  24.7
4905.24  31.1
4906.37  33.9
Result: 27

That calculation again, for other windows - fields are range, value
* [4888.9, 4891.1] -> 27.2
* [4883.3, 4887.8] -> 28.2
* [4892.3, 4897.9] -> 32.7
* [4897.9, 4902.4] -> 29.9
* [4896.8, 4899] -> 29.6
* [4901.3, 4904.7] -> 28.2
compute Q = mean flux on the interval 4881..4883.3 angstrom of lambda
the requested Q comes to 30.8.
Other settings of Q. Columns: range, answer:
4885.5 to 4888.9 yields 28.8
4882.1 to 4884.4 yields 26.7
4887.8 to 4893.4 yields 24.1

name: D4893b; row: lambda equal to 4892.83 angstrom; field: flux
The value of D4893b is 20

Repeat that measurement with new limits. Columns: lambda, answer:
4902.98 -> 27.8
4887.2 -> 30.6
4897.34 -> 32.6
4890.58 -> 23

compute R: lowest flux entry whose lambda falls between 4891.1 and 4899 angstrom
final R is 19.9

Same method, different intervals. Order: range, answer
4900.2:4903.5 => 27.8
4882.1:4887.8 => 23.8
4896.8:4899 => 26.6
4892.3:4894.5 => 20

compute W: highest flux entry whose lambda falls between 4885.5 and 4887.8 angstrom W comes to 30.6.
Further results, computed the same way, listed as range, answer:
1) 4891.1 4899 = 41.6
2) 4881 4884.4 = 32.5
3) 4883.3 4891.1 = 31.4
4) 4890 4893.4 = 23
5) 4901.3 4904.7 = 32.2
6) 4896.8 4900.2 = 32.6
